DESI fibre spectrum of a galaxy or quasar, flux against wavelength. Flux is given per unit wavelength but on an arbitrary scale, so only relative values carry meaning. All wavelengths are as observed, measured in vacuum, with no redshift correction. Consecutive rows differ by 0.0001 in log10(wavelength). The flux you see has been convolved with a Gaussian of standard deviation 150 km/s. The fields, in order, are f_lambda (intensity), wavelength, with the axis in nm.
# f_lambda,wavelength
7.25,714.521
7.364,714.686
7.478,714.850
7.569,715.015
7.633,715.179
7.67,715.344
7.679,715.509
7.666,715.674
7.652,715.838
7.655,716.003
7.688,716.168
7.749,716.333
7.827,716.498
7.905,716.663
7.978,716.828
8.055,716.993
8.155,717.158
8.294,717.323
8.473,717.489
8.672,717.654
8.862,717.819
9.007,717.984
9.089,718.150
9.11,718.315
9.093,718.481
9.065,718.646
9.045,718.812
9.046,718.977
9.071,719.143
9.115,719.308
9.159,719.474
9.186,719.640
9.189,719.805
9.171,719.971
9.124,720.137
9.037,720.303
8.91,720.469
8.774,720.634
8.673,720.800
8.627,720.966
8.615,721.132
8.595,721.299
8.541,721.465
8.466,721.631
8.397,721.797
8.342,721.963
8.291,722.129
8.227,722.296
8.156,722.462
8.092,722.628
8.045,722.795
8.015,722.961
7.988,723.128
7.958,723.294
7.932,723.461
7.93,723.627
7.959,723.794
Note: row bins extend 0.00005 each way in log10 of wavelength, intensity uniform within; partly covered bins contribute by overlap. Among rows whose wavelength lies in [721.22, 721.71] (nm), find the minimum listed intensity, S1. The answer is 8.466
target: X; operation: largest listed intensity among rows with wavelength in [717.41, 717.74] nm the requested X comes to 8.672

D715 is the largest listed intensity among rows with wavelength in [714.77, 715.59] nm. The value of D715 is 7.679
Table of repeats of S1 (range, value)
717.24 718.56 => 8.294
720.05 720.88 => 8.673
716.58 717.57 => 7.905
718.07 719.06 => 9.045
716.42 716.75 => 7.827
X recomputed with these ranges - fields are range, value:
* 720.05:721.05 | 9.124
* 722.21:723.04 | 8.227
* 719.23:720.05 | 9.189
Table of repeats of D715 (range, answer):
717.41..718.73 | 9.11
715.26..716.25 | 7.688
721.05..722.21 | 8.615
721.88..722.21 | 8.342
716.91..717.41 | 8.294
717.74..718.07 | 9.007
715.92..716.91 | 7.978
